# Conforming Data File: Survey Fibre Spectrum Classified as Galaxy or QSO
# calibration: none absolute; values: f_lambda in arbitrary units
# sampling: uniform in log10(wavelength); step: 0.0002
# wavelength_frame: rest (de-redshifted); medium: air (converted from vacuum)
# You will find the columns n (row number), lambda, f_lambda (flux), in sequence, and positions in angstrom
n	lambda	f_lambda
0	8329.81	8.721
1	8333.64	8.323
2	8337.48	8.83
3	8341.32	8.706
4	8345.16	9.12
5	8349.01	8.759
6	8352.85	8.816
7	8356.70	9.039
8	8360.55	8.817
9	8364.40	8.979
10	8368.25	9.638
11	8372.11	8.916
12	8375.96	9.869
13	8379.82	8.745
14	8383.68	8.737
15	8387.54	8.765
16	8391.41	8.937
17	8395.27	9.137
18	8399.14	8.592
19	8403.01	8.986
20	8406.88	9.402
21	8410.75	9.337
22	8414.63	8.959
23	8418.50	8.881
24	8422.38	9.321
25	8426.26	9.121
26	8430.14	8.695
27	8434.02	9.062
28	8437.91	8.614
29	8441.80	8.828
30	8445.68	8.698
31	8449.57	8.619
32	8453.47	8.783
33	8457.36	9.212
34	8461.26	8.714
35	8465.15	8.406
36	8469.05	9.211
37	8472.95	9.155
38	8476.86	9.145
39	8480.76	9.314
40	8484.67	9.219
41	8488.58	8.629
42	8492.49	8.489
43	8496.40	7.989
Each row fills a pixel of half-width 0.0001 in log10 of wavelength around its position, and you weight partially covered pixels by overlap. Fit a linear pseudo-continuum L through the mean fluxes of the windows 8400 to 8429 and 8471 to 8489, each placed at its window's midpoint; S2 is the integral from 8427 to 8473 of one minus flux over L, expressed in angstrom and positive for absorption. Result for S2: 1.5 angstrom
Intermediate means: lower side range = 9.11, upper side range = 9.13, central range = 8.83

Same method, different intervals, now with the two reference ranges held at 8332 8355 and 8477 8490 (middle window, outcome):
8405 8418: -0.4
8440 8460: 0.4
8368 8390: -0.5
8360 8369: -0.3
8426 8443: 0.3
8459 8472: 0.3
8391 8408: -0.2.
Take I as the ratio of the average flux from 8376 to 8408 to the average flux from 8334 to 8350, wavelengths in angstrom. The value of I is 1.0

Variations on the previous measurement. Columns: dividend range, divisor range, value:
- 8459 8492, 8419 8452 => 1.01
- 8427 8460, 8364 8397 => 0.97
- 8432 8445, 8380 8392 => 1.00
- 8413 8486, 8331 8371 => 1.00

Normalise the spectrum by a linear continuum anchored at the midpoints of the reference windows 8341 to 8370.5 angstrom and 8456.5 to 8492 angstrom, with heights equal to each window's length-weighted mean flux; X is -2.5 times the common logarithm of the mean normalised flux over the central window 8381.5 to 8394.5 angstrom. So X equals 0.018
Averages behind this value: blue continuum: 9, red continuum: 8.97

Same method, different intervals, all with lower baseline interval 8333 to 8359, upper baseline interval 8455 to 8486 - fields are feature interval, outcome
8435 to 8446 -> 0.03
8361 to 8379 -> -0.05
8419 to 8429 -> -0.02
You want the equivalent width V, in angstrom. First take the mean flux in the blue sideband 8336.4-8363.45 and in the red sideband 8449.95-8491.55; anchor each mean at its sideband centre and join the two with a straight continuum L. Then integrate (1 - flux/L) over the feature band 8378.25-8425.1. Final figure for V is -0.4 angstrom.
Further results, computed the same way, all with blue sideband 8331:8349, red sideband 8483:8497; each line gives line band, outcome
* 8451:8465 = -0.3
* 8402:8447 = -1.6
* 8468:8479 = -0.7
